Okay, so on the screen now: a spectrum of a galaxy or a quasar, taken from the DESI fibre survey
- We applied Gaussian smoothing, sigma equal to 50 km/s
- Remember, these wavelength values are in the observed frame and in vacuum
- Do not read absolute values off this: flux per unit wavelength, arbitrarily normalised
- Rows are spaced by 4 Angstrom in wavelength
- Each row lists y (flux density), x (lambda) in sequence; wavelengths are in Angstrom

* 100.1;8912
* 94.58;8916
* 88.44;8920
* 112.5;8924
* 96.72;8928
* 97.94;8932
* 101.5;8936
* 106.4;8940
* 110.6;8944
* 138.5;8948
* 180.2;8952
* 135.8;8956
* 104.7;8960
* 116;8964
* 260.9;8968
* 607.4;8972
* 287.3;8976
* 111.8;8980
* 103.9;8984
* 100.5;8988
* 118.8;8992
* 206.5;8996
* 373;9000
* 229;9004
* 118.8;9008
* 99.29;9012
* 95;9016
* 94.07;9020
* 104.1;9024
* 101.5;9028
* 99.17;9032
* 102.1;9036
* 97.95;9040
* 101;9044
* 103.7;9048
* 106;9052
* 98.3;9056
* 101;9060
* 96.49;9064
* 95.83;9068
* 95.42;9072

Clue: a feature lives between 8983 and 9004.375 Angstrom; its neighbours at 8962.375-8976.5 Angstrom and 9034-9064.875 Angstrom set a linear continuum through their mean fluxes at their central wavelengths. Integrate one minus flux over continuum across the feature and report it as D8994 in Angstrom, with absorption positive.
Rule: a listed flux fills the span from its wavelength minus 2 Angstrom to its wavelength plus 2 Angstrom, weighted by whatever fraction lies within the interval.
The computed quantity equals 5.1 Angstrom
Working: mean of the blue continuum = 327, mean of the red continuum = 101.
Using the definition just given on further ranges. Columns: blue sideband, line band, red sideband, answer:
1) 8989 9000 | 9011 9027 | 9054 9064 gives 6.06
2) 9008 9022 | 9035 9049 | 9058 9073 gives -0.38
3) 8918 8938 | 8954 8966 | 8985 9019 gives 0.76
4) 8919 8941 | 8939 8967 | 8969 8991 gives 5.04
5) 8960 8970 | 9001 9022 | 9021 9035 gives -2.89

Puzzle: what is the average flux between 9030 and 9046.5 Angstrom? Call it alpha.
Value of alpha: 100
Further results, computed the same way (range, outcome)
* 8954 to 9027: 180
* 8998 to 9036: 144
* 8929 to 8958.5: 123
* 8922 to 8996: 162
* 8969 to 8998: 221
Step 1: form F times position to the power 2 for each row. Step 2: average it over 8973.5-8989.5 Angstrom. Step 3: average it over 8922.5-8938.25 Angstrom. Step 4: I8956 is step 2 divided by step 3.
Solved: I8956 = 1.65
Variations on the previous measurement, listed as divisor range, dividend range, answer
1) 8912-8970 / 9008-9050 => 0.83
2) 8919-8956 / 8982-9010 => 1.55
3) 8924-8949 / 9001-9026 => 1.26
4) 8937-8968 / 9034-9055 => 0.77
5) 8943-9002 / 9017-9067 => 0.51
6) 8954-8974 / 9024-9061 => 0.42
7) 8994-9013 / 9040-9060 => 0.49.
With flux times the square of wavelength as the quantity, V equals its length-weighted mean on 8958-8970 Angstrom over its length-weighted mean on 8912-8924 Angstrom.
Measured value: 1.7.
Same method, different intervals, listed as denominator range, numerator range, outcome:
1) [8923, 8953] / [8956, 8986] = 1.92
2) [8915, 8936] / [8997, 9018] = 1.90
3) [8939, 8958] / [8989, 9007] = 1.63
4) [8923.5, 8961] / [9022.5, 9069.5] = 0.86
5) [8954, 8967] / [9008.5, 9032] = 0.78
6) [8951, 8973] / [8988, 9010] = 0.91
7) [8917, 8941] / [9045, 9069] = 1.03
